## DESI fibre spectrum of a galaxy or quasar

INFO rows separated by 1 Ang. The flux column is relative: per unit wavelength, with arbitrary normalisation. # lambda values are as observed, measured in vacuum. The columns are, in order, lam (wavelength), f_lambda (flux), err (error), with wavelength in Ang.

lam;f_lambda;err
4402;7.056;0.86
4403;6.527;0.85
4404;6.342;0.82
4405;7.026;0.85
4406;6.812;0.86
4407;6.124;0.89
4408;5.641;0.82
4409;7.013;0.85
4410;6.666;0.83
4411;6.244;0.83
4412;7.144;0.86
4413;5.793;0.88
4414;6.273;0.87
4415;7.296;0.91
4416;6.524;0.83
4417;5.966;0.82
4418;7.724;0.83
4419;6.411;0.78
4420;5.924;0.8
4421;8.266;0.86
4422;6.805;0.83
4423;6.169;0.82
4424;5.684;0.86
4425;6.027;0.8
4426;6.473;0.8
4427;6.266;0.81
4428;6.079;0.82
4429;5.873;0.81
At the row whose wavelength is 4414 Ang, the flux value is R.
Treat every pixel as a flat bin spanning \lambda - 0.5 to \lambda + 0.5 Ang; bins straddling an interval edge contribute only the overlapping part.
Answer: 6.273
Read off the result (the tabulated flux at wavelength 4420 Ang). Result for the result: 5.924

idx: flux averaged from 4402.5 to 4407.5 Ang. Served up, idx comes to 6.57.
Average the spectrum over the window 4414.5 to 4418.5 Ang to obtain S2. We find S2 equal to 6.88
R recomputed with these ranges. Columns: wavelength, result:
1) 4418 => 7.724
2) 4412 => 7.144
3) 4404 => 6.342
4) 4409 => 7.013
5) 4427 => 6.266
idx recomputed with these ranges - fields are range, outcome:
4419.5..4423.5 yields 6.79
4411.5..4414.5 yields 6.4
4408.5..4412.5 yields 6.77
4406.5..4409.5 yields 6.26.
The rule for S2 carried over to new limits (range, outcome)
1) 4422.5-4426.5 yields 6.09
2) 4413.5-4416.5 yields 6.7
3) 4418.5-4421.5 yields 6.87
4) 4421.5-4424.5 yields 6.22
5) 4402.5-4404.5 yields 6.43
